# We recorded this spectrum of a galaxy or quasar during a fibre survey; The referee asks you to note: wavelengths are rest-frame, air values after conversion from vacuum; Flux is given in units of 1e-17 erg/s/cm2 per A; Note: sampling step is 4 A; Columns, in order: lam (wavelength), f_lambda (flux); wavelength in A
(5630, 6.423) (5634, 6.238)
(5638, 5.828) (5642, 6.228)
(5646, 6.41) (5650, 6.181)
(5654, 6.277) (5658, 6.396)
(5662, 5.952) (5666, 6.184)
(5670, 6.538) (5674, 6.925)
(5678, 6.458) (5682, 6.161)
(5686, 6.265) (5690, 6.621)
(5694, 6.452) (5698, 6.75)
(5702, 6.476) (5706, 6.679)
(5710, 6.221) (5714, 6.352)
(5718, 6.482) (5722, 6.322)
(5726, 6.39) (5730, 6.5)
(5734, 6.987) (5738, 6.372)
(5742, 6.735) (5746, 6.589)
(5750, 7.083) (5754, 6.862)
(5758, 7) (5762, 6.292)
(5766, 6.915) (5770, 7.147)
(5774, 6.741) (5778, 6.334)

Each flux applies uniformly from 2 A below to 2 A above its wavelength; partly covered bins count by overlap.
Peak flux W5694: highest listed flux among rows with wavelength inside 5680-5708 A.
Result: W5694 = 6.75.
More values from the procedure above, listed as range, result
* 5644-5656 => 6.41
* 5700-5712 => 6.679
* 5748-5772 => 7.147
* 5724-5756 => 7.083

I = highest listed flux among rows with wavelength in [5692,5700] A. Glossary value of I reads 6.75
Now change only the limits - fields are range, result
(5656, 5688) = 6.925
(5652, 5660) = 6.396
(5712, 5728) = 6.482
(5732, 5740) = 6.987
